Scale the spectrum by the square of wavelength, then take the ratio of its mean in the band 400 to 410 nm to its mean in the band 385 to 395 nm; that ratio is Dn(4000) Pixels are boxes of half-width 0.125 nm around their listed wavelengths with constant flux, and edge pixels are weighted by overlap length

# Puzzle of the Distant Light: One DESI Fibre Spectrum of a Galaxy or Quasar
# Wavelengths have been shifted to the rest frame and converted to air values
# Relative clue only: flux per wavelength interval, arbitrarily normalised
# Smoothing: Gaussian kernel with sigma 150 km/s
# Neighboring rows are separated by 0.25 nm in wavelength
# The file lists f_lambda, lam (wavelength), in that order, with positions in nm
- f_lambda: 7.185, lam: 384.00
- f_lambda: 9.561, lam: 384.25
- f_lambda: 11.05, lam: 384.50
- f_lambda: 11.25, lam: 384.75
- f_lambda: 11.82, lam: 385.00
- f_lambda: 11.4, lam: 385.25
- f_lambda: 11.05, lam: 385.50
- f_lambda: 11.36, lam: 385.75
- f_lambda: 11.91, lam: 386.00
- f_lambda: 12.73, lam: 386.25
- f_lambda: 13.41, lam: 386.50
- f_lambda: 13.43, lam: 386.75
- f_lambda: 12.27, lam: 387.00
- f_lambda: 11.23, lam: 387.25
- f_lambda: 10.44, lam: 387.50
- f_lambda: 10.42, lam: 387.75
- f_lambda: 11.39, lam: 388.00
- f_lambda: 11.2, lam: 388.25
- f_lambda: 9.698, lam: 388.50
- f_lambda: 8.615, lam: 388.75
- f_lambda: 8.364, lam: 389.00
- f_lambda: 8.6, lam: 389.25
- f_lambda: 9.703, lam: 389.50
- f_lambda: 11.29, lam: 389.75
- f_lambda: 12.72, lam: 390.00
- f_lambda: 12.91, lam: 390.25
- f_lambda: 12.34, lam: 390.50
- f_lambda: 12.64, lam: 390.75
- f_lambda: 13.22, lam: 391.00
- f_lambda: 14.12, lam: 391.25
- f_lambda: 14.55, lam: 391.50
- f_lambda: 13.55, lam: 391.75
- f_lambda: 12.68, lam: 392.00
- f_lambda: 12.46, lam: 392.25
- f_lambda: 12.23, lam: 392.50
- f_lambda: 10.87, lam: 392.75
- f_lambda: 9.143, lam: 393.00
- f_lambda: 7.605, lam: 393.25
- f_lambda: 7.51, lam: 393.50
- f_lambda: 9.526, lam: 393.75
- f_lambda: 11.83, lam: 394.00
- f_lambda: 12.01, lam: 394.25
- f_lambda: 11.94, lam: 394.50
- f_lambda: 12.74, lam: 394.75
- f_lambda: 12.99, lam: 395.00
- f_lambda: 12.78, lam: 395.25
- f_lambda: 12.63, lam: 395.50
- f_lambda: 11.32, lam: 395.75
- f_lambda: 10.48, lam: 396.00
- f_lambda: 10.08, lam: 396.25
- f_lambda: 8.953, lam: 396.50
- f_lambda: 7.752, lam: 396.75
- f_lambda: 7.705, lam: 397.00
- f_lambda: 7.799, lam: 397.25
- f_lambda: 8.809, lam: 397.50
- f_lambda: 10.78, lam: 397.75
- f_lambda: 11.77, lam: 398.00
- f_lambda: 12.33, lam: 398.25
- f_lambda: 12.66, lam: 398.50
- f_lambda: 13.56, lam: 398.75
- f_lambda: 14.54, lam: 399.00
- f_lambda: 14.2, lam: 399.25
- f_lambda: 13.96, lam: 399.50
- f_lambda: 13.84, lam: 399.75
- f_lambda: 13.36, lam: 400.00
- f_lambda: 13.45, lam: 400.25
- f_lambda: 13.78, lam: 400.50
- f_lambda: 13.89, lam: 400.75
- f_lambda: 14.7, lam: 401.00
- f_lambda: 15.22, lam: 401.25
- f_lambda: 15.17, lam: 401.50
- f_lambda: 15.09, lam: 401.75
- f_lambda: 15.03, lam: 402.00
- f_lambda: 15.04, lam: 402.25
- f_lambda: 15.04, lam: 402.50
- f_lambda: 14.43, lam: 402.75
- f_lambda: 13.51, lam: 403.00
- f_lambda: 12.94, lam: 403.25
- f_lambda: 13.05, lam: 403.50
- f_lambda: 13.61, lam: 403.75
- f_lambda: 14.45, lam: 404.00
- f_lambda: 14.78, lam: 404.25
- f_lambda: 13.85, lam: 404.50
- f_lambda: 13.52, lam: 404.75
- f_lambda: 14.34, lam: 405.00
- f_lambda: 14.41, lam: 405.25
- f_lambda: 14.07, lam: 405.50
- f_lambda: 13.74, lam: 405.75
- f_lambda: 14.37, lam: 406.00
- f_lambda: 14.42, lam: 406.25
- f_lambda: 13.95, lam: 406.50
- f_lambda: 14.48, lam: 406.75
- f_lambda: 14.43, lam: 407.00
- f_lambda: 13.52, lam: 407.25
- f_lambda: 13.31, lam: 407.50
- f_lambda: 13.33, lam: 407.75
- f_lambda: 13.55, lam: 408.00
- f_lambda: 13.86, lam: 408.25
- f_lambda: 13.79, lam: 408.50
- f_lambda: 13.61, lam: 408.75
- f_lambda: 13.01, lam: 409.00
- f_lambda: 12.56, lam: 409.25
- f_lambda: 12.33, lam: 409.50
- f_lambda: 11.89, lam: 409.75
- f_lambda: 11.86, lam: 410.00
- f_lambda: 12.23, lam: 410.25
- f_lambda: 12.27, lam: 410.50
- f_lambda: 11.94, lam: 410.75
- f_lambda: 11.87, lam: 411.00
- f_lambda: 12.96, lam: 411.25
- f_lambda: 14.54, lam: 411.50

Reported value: 1.3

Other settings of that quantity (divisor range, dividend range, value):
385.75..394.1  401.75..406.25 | 1.34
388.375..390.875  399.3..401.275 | 1.38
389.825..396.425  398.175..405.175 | 1.25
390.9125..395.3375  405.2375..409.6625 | 1.25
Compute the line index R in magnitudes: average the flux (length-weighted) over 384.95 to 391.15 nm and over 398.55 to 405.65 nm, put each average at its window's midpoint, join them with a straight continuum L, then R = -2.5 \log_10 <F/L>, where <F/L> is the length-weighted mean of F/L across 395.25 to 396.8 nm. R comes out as 0.22 mag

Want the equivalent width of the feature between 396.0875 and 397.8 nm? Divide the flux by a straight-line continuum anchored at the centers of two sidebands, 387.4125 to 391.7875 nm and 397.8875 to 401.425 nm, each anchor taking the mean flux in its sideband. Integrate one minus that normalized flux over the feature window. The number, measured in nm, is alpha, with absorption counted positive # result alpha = 0.56 nm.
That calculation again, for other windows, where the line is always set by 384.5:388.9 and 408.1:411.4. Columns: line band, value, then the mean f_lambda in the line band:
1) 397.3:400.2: -0.135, 12.6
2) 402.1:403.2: -0.194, 14.4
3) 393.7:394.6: 0.024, 11.5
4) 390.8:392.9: -0.226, 12.9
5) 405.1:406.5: -0.197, 14.2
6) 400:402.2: -0.420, 14.5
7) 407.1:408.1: -0.073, 13.4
